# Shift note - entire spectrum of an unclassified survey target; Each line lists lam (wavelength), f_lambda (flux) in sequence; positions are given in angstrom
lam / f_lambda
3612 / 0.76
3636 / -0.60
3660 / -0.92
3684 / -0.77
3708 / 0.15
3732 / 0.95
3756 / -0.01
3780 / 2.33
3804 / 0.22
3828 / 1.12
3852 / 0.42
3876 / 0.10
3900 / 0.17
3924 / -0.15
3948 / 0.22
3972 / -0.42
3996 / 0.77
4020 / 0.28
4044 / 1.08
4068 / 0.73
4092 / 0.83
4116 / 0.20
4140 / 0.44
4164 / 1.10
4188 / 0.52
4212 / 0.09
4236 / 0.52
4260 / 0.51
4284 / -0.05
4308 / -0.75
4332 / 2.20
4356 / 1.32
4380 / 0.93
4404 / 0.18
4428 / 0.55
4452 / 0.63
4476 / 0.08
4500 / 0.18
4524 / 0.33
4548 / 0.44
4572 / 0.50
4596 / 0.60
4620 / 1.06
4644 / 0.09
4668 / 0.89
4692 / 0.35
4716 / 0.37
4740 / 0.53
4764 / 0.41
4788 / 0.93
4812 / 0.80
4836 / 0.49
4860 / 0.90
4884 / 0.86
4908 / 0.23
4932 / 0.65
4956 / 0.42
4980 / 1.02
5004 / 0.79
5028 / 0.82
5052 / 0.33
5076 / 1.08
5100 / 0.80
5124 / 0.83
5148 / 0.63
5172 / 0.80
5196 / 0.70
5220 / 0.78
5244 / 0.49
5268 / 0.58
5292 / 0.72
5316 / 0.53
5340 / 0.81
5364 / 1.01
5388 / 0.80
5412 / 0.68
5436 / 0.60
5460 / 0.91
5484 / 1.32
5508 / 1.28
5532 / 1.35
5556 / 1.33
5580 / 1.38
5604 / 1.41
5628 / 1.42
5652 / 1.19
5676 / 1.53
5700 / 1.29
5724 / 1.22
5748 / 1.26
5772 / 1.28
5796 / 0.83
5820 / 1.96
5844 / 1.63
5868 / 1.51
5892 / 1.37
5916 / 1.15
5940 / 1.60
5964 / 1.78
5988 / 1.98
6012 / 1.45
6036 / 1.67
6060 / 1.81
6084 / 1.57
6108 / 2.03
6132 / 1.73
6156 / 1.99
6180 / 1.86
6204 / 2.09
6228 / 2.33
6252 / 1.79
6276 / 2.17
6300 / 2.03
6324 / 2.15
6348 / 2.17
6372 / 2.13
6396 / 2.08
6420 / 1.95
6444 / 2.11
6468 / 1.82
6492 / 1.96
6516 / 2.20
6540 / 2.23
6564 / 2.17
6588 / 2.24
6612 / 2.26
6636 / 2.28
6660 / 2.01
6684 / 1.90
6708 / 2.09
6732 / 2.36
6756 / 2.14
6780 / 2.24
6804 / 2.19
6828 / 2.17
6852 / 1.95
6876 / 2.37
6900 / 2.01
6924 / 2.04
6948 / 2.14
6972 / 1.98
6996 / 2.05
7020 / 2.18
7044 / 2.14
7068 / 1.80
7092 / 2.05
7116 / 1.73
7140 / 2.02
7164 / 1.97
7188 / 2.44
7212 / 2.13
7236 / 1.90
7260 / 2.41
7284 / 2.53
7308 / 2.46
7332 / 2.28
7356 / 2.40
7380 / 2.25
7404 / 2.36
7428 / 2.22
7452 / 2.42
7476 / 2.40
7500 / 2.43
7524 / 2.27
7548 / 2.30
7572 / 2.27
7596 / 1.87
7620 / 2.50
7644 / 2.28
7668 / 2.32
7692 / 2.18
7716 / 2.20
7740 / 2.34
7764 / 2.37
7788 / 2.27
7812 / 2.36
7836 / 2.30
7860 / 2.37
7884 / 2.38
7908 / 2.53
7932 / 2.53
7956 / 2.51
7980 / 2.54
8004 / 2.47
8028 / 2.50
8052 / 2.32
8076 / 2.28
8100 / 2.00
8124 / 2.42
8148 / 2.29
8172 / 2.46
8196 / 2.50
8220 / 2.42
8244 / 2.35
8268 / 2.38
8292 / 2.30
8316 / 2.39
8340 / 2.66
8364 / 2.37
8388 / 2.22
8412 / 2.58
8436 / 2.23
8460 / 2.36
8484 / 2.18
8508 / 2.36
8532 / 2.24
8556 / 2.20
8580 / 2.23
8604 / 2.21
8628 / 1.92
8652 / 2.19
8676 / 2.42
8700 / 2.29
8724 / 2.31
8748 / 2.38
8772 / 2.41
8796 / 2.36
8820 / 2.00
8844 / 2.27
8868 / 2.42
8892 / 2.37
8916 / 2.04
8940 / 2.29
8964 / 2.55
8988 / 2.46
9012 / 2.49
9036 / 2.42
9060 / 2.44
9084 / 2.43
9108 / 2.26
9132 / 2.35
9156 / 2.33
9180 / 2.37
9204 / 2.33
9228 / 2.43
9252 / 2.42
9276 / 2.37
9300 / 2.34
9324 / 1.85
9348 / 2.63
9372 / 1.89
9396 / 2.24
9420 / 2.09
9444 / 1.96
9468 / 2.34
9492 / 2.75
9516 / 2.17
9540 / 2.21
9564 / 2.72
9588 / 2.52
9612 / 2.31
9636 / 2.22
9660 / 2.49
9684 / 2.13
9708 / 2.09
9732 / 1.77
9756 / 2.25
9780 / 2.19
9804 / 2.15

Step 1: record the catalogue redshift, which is 0.373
